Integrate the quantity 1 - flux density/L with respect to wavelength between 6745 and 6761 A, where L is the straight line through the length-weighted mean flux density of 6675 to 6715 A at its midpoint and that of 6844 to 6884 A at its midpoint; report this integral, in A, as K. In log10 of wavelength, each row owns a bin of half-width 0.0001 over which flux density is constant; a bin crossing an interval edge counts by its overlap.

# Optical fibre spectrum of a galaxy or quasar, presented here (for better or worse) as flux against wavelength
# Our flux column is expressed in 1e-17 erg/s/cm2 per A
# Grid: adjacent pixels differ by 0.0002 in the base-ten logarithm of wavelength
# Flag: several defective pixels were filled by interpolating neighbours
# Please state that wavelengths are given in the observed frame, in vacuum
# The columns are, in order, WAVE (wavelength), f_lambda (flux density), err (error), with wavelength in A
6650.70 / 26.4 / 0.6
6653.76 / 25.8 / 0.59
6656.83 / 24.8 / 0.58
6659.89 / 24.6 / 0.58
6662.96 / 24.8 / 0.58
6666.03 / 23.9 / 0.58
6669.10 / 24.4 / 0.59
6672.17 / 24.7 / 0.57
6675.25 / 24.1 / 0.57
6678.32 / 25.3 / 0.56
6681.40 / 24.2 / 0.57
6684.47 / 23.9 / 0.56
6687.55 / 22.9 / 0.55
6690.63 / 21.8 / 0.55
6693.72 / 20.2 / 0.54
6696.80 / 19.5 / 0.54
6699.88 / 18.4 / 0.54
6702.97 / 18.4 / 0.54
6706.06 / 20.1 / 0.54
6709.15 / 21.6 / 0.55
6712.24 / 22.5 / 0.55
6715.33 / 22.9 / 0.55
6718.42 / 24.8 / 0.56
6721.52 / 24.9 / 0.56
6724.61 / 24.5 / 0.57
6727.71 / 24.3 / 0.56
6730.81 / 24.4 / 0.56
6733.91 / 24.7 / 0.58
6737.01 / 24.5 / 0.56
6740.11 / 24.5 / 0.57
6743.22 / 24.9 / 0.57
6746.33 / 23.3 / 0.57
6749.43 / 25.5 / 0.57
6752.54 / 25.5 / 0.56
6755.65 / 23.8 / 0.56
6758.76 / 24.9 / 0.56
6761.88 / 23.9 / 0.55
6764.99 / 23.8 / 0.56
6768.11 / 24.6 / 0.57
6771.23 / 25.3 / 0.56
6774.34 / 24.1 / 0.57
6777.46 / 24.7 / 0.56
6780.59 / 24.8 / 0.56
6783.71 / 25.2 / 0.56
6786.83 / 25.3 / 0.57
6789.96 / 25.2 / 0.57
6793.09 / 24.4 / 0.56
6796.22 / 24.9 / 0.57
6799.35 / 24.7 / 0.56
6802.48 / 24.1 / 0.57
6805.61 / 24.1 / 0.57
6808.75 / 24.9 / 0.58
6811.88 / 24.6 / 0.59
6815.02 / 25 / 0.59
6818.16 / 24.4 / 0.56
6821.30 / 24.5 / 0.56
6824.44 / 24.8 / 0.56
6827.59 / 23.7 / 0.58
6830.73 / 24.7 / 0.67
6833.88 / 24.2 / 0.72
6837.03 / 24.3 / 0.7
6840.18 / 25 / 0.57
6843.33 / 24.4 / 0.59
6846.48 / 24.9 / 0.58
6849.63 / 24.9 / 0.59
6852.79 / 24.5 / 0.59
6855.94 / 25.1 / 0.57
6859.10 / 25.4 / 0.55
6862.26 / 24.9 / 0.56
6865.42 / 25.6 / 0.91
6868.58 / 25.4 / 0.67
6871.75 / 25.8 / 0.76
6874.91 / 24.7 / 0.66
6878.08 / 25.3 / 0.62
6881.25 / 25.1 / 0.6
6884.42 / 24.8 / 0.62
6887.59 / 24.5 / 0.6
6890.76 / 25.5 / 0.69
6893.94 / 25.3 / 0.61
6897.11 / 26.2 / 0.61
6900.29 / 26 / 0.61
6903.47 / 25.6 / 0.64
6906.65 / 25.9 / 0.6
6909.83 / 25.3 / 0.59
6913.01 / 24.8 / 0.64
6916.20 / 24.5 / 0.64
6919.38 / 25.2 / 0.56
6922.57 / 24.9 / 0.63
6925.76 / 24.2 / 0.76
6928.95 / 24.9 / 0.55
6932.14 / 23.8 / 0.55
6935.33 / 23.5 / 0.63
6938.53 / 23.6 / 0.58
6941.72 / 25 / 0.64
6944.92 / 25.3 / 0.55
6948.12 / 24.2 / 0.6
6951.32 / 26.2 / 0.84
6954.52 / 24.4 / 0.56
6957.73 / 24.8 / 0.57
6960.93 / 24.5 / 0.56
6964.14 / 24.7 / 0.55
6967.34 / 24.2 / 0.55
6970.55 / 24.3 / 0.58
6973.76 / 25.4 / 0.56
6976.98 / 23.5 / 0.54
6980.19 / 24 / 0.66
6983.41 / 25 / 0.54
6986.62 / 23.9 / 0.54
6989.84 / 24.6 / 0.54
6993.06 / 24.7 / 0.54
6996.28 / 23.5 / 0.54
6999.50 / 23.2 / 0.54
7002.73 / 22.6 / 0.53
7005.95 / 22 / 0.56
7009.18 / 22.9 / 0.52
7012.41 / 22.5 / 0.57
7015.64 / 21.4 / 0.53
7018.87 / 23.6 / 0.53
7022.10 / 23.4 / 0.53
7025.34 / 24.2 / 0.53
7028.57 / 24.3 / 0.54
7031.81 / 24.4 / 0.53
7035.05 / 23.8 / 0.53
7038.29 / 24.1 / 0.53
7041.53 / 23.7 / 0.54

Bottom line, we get -1.2 A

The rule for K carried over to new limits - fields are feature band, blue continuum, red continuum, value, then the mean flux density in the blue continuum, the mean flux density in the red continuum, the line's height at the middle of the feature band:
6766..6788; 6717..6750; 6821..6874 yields -0.1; 24.5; 24.8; 24.7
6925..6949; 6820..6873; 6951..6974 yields 0.4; 24.8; 24.7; 24.7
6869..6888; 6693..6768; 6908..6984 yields -0.7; 23.2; 24.6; 24.2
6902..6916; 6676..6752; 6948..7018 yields -1.0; 23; 23.9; 23.7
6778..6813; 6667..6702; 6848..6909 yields -0.9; 22.6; 25.3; 24.1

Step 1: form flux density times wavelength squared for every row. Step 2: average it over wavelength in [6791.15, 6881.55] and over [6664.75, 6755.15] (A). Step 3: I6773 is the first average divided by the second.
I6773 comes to 1.10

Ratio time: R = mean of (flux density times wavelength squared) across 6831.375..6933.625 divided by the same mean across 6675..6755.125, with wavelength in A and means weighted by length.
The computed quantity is 1.14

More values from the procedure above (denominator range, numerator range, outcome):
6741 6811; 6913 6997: 1.05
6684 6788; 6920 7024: 1.10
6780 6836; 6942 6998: 1.04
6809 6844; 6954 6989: 1.04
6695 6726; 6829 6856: 1.18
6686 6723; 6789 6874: 1.20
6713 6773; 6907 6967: 1.07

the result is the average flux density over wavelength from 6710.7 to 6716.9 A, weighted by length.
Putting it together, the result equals 22.7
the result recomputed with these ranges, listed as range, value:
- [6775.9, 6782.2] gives 24.7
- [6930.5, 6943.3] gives 24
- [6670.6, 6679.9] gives 24.7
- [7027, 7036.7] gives 24.2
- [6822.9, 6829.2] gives 24.2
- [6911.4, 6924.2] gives 24.8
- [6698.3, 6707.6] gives 19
